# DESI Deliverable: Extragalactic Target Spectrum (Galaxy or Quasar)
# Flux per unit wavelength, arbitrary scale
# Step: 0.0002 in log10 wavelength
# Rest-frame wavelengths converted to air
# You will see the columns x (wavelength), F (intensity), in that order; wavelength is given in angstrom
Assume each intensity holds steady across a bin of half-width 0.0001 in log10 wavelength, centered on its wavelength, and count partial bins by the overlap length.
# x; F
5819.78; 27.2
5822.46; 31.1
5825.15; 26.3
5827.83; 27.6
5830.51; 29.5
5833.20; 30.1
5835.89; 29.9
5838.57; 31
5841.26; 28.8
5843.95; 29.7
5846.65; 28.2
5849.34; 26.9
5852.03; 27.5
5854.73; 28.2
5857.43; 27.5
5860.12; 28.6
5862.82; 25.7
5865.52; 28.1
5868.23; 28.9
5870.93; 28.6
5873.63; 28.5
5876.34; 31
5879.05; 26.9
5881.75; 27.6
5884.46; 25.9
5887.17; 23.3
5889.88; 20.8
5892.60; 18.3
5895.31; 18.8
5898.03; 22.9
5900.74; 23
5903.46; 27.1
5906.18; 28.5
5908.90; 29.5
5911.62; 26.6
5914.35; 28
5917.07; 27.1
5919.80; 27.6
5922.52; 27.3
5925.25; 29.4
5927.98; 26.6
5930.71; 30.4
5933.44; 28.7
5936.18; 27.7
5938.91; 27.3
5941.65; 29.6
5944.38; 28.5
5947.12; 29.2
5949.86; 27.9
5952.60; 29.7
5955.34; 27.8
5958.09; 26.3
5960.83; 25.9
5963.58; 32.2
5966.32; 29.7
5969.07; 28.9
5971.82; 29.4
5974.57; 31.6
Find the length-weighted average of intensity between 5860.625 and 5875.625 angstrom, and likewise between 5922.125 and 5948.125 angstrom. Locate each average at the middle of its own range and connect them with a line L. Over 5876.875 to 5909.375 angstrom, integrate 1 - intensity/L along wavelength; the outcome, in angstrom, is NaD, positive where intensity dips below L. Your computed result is 4.4 angstrom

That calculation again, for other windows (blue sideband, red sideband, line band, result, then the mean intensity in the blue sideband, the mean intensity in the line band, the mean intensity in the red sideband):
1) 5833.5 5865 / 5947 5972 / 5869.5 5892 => 1.7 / 28.4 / 26.3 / 28.6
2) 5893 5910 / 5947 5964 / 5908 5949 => -2.9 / 24.5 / 28.2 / 28.2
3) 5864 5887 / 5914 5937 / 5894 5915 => 1.9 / 27.9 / 25.5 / 28.1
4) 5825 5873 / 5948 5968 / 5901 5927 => 0.7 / 28.5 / 27.7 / 28.5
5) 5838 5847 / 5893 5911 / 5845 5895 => 1.3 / 29.4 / 26.5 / 24.7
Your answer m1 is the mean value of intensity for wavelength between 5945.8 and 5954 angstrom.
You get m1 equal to 28.9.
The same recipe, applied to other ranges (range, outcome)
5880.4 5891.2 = 24.4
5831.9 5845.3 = 29.9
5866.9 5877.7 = 29.2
